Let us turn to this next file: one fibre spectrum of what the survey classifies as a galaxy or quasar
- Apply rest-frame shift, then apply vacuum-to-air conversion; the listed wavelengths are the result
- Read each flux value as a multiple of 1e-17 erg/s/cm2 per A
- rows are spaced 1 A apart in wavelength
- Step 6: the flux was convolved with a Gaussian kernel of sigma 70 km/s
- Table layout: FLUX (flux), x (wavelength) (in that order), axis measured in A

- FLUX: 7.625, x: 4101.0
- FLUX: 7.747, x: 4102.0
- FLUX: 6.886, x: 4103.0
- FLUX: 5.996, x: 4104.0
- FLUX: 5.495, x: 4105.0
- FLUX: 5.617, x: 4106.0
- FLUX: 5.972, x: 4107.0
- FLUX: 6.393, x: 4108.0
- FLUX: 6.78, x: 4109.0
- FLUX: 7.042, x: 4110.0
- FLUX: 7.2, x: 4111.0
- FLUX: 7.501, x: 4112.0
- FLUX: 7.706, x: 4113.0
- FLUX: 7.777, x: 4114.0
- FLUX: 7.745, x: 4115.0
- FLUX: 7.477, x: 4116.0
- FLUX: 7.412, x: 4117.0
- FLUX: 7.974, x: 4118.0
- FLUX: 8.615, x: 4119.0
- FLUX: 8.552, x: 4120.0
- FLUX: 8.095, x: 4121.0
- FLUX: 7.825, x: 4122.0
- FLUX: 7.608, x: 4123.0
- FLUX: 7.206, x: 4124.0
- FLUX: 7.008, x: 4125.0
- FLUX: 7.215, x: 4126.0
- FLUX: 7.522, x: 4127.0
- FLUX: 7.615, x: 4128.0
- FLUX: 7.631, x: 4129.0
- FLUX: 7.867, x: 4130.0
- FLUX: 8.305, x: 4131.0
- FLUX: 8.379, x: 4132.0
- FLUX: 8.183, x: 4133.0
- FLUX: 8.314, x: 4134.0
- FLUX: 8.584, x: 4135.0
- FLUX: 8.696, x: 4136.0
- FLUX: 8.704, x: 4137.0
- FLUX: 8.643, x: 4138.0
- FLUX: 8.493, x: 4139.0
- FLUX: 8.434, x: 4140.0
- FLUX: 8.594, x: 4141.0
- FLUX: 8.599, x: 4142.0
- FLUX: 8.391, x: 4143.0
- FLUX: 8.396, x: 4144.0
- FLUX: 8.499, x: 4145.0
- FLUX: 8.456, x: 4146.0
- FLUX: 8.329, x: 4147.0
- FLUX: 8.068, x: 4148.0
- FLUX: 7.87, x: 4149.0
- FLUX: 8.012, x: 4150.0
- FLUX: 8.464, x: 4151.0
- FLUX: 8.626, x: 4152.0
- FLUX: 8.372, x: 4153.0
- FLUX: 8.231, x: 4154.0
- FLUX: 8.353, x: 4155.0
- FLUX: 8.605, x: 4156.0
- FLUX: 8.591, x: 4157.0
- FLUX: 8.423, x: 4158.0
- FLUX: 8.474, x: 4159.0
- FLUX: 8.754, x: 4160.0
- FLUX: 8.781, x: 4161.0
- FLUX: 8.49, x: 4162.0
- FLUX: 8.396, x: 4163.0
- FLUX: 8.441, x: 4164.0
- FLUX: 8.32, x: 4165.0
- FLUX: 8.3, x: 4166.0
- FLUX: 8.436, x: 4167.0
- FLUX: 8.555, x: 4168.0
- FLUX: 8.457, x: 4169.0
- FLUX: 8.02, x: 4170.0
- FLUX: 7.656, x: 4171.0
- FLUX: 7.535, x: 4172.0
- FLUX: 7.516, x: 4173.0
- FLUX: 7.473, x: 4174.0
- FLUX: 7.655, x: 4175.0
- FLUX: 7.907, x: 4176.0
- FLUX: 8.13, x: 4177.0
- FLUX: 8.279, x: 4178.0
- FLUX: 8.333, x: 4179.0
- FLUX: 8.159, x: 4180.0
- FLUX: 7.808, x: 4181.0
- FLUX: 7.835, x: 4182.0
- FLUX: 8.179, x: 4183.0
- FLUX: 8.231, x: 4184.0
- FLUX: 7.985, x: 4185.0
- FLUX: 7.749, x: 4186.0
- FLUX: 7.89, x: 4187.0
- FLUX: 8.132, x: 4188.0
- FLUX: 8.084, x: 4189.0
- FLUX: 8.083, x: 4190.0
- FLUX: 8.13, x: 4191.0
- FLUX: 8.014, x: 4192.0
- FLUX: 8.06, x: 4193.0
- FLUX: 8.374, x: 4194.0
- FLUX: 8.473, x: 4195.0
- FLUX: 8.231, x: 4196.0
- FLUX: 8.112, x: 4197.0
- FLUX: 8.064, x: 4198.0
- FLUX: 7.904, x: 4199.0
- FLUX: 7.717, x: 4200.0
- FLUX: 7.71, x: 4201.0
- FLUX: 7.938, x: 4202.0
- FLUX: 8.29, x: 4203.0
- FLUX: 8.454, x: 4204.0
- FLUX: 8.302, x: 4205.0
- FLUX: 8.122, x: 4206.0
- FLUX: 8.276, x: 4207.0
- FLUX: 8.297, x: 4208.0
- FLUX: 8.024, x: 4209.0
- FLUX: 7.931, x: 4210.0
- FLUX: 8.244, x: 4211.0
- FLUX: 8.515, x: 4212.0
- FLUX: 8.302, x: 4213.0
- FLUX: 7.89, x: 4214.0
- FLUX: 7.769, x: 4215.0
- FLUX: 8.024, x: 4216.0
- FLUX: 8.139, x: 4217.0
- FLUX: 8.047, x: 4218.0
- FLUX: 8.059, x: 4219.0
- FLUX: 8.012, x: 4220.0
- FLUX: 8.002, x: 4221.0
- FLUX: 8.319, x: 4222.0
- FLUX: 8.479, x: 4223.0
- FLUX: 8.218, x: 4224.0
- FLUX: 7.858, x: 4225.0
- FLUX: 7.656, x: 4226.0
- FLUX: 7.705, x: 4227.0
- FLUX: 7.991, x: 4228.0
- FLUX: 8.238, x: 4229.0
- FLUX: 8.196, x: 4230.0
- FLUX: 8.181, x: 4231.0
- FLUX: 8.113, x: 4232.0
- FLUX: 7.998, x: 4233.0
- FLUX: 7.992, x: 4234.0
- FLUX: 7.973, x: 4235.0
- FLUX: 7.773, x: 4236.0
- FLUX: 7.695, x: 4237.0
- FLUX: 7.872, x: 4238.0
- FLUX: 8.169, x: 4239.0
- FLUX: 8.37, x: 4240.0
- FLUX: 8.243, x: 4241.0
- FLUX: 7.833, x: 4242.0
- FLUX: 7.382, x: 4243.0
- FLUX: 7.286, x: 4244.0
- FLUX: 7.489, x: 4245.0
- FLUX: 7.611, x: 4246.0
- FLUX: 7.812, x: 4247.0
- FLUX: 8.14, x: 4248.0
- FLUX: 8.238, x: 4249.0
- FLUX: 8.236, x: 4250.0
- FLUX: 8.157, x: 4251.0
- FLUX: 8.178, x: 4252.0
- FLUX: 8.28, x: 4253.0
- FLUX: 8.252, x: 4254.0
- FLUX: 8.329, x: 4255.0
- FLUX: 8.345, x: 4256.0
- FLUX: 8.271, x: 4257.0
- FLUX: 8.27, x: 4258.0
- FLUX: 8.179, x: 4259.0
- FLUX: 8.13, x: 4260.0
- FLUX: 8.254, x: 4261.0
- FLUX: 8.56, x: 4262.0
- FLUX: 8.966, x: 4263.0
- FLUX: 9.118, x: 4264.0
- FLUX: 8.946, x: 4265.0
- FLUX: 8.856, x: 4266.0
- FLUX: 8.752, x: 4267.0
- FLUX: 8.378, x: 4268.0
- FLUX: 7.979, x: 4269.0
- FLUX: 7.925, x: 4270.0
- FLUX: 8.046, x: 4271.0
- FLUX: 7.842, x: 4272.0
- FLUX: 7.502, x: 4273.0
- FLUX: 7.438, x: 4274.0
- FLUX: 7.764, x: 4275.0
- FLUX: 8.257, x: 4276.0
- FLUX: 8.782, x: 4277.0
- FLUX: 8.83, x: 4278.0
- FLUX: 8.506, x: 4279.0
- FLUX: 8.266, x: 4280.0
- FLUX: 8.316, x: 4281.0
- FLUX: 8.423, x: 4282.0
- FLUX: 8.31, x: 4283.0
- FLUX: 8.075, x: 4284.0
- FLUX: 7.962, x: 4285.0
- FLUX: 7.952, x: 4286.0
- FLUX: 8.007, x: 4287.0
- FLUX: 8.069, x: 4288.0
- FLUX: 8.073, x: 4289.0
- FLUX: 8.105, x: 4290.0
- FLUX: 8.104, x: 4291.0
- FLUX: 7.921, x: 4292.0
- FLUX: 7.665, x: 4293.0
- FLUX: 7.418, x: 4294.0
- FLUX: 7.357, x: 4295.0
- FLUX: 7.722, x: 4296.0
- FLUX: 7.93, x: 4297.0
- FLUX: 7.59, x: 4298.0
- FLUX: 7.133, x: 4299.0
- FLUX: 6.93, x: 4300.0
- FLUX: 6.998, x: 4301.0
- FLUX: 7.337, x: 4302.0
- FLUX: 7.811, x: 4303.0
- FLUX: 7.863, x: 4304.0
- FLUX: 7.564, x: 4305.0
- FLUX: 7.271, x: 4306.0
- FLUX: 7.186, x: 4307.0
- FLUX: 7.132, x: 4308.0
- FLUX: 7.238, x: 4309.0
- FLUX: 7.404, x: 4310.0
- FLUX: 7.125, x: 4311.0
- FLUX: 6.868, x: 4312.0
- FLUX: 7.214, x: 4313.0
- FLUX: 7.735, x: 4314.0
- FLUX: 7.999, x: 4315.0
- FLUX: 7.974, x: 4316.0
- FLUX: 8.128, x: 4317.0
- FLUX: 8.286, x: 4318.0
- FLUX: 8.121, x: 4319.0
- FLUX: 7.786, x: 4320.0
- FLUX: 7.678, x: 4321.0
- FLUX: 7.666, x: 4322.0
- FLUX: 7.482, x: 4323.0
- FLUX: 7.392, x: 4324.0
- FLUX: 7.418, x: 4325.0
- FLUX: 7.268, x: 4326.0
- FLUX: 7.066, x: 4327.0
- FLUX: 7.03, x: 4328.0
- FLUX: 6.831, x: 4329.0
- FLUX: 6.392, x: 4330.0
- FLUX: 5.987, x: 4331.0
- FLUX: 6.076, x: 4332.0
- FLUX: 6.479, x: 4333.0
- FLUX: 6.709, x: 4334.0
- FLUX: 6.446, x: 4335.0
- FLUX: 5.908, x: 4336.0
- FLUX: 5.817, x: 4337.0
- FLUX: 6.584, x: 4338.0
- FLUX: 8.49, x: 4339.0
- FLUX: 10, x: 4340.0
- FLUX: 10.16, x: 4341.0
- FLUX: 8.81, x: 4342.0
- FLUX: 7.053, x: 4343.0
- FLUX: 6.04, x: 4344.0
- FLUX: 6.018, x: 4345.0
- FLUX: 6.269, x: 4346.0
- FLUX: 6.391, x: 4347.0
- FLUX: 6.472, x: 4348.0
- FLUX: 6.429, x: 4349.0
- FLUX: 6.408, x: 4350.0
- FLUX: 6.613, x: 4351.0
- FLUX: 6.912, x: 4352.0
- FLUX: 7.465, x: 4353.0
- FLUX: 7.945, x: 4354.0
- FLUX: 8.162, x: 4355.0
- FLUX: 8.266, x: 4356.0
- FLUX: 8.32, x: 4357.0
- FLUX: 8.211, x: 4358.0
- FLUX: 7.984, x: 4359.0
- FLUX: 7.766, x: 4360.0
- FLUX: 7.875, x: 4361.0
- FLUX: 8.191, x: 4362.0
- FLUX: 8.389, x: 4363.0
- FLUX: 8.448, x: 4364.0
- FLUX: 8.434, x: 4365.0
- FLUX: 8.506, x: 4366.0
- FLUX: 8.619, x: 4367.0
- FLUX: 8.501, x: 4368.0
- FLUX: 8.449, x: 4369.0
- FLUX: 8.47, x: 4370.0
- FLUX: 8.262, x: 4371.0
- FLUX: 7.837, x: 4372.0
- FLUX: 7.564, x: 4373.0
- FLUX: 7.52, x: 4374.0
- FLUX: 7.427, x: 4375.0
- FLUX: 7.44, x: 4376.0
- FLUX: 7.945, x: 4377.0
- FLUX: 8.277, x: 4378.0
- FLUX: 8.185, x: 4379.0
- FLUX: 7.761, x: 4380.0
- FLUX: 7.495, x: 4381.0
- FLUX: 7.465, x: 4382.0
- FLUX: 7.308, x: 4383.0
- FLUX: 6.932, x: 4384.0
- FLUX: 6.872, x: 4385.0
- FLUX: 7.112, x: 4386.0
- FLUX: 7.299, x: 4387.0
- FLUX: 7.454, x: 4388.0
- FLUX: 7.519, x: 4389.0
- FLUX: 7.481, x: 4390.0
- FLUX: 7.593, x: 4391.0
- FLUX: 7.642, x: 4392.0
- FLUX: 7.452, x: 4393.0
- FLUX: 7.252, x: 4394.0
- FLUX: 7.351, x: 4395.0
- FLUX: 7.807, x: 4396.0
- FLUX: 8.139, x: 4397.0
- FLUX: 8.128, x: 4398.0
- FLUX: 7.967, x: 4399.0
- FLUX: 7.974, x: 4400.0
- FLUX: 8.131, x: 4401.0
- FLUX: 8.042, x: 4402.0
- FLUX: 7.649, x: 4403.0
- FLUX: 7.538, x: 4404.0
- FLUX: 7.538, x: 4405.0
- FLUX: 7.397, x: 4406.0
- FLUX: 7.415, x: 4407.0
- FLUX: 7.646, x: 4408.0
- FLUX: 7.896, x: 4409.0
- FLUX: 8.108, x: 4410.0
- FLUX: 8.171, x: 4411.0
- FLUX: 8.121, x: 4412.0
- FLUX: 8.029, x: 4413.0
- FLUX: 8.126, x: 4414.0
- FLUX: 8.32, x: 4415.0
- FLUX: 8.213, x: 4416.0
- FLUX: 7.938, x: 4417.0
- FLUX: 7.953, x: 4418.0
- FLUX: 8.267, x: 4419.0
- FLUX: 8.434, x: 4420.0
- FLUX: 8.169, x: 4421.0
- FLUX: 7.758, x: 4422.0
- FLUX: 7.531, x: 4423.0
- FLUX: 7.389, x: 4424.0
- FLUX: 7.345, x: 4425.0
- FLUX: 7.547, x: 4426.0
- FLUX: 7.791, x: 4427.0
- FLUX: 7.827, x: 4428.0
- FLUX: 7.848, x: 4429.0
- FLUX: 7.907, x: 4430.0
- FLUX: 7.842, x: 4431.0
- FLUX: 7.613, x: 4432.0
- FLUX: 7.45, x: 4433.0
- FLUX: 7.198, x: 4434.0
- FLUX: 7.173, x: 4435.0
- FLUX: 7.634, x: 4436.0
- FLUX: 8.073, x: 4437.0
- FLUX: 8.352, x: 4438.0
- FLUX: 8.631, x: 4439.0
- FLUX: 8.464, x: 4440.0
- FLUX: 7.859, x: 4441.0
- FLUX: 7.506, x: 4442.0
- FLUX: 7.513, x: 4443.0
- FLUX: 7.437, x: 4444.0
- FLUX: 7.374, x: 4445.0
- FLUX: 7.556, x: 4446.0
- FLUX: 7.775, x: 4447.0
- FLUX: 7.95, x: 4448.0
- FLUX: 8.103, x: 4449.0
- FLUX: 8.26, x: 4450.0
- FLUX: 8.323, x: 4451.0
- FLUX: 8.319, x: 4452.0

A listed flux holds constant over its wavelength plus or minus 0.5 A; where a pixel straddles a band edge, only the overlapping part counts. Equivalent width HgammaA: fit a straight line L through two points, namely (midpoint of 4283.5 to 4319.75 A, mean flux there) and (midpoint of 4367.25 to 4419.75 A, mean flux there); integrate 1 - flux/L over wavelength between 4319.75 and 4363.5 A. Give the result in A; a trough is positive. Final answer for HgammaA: 2.40 A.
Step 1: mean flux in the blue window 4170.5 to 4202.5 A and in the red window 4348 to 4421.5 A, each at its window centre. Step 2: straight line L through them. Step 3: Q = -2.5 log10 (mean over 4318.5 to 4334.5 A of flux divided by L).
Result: 0.11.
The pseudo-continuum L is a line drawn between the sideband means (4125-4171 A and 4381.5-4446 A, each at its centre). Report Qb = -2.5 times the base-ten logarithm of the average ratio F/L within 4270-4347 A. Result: 0.057 mag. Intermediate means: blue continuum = 8.31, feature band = 7.55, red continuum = 7.73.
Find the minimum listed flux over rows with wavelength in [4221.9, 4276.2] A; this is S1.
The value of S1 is 7.286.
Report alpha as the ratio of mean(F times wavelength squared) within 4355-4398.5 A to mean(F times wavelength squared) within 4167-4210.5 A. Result 1.06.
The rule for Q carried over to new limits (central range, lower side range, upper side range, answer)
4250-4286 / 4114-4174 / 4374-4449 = -0.042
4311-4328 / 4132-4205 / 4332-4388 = 0.015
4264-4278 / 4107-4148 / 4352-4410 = -0.052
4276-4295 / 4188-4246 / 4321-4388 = -0.051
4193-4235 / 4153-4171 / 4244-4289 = 0.029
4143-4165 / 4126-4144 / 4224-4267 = -0.022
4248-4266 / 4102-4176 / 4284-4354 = -0.116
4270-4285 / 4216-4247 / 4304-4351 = -0.076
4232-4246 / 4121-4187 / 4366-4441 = 0.026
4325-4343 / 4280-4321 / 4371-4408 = 0.072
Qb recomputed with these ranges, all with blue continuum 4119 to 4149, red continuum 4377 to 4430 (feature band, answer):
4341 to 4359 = 0.08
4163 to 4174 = 0.00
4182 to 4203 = 0.00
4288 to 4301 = 0.04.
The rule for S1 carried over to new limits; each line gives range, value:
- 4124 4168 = 7.008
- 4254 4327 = 6.868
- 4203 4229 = 7.656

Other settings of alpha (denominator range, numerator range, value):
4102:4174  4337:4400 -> 1.08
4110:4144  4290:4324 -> 1.03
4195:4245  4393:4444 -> 1.07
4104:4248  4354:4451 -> 1.09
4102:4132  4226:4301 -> 1.18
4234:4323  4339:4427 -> 1.03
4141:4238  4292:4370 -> 0.98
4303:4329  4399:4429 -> 1.10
